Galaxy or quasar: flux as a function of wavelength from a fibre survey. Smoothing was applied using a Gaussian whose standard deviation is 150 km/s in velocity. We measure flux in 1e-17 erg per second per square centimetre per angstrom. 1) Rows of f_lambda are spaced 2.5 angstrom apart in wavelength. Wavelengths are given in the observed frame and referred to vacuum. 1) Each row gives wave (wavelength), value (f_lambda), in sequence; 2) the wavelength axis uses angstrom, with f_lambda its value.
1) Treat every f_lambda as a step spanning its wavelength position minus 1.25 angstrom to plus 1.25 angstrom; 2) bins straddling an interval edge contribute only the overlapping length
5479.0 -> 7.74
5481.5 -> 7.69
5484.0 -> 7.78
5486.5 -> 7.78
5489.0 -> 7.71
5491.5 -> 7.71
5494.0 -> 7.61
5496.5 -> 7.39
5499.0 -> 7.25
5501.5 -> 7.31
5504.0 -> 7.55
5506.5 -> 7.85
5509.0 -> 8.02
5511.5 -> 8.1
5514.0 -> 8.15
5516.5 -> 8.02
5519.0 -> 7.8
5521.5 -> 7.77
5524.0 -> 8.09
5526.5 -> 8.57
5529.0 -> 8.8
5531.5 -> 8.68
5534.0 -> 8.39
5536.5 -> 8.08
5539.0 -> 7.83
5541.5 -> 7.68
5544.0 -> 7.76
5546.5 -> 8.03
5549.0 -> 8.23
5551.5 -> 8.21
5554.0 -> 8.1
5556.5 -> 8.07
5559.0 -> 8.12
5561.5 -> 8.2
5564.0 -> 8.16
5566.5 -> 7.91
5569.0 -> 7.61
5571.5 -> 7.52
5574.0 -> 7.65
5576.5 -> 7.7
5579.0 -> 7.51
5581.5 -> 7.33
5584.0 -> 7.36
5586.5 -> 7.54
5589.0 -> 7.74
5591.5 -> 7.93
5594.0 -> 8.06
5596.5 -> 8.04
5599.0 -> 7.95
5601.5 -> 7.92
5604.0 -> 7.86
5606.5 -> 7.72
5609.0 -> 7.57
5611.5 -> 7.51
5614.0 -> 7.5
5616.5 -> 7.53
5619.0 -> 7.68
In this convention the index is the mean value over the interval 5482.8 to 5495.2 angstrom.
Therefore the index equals 7.72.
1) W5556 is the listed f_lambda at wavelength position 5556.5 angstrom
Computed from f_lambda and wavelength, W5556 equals 8.07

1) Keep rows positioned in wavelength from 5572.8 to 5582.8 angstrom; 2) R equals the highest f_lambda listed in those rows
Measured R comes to 7.7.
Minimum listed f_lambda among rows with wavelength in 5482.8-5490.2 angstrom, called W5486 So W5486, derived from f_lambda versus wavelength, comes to 7.71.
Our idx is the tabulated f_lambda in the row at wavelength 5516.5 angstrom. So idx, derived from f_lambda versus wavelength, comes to 8.02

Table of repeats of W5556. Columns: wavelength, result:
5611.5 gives 7.51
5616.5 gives 7.53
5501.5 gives 7.31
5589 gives 7.74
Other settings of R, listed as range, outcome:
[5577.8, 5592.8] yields 7.93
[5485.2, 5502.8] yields 7.78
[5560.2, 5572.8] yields 8.2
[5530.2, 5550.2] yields 8.68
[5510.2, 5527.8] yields 8.57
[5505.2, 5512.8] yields 8.1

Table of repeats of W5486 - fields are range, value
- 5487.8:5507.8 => 7.25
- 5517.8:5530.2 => 7.77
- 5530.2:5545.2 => 7.68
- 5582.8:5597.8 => 7.36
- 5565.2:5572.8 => 7.52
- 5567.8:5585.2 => 7.33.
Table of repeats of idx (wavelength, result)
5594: 8.06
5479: 7.74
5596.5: 8.04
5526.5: 8.57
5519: 7.8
